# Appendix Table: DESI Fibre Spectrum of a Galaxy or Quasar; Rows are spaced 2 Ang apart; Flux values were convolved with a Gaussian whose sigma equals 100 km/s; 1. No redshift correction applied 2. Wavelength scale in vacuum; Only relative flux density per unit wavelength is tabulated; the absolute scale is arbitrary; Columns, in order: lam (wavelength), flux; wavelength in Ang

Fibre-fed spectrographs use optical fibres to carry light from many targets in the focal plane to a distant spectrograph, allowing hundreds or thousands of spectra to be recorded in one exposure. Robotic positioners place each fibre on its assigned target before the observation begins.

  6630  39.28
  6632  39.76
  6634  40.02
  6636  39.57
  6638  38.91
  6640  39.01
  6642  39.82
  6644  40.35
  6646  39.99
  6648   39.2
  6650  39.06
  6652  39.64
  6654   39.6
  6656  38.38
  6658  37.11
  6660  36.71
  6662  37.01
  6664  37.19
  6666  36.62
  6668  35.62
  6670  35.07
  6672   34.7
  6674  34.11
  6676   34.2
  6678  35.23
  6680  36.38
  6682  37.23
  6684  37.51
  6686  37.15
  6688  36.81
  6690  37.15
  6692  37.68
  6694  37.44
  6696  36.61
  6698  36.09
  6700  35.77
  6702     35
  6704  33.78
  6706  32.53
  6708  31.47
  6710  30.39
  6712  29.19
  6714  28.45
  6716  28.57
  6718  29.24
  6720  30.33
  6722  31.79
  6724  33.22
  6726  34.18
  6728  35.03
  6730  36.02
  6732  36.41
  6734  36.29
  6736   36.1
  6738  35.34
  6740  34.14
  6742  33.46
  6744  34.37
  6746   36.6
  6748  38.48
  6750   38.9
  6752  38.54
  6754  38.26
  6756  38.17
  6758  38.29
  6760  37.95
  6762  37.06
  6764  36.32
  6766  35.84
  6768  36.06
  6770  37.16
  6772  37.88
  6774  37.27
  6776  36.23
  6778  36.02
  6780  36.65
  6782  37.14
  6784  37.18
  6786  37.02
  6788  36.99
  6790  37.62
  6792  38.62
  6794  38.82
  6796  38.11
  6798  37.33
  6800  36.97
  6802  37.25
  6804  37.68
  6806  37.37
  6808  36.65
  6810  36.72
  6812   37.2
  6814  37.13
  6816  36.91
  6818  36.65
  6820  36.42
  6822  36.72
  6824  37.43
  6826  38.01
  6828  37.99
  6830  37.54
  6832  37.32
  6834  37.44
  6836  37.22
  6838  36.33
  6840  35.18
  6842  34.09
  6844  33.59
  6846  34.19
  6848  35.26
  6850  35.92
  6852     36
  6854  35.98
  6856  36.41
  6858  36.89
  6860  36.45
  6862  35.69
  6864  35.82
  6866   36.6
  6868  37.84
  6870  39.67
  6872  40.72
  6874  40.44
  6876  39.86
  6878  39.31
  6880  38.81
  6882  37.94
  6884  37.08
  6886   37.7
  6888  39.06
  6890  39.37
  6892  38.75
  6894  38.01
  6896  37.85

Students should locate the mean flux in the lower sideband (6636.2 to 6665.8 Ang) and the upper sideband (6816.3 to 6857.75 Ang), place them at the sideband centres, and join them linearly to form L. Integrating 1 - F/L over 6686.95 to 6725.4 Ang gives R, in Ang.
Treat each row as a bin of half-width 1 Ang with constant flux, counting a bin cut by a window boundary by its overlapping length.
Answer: 4.8 Ang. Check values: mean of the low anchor 38.7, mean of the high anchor 36.3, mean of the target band 33.3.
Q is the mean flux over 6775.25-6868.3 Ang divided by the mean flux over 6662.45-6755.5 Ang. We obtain 1.05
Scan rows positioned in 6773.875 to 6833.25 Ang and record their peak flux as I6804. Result 38.82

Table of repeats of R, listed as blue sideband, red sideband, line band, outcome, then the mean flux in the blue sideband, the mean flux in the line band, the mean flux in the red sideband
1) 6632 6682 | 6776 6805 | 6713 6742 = 3.30 Ang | 37.7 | 33.2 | 37.3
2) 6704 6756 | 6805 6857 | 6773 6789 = -0.72 Ang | 34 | 36.8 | 36.4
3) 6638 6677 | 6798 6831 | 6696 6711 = 1.48 Ang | 37.6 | 33.8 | 37.2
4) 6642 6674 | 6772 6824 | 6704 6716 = 2.23 Ang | 37.7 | 30.5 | 37.2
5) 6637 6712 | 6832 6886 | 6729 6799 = -0.32 Ang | 36.6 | 36.9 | 37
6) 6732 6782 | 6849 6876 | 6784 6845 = 0.09 Ang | 36.7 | 37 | 37.4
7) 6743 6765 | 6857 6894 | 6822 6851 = 1.32 Ang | 37.5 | 36.3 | 38.2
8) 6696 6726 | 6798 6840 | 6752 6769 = -1.46 Ang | 32.1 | 37.3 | 37.1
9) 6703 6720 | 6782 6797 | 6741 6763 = -1.96 Ang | 30.4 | 37.3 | 37.7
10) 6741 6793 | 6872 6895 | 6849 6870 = 1.07 Ang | 37.1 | 36.5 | 38.8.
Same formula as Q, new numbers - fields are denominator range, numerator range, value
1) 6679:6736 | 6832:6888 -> 1.08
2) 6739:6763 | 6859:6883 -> 1.03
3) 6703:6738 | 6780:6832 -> 1.14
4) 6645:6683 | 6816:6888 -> 1.00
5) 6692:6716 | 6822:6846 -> 1.09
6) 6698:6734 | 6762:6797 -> 1.14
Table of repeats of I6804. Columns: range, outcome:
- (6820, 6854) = 38.01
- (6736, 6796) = 38.9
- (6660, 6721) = 37.68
